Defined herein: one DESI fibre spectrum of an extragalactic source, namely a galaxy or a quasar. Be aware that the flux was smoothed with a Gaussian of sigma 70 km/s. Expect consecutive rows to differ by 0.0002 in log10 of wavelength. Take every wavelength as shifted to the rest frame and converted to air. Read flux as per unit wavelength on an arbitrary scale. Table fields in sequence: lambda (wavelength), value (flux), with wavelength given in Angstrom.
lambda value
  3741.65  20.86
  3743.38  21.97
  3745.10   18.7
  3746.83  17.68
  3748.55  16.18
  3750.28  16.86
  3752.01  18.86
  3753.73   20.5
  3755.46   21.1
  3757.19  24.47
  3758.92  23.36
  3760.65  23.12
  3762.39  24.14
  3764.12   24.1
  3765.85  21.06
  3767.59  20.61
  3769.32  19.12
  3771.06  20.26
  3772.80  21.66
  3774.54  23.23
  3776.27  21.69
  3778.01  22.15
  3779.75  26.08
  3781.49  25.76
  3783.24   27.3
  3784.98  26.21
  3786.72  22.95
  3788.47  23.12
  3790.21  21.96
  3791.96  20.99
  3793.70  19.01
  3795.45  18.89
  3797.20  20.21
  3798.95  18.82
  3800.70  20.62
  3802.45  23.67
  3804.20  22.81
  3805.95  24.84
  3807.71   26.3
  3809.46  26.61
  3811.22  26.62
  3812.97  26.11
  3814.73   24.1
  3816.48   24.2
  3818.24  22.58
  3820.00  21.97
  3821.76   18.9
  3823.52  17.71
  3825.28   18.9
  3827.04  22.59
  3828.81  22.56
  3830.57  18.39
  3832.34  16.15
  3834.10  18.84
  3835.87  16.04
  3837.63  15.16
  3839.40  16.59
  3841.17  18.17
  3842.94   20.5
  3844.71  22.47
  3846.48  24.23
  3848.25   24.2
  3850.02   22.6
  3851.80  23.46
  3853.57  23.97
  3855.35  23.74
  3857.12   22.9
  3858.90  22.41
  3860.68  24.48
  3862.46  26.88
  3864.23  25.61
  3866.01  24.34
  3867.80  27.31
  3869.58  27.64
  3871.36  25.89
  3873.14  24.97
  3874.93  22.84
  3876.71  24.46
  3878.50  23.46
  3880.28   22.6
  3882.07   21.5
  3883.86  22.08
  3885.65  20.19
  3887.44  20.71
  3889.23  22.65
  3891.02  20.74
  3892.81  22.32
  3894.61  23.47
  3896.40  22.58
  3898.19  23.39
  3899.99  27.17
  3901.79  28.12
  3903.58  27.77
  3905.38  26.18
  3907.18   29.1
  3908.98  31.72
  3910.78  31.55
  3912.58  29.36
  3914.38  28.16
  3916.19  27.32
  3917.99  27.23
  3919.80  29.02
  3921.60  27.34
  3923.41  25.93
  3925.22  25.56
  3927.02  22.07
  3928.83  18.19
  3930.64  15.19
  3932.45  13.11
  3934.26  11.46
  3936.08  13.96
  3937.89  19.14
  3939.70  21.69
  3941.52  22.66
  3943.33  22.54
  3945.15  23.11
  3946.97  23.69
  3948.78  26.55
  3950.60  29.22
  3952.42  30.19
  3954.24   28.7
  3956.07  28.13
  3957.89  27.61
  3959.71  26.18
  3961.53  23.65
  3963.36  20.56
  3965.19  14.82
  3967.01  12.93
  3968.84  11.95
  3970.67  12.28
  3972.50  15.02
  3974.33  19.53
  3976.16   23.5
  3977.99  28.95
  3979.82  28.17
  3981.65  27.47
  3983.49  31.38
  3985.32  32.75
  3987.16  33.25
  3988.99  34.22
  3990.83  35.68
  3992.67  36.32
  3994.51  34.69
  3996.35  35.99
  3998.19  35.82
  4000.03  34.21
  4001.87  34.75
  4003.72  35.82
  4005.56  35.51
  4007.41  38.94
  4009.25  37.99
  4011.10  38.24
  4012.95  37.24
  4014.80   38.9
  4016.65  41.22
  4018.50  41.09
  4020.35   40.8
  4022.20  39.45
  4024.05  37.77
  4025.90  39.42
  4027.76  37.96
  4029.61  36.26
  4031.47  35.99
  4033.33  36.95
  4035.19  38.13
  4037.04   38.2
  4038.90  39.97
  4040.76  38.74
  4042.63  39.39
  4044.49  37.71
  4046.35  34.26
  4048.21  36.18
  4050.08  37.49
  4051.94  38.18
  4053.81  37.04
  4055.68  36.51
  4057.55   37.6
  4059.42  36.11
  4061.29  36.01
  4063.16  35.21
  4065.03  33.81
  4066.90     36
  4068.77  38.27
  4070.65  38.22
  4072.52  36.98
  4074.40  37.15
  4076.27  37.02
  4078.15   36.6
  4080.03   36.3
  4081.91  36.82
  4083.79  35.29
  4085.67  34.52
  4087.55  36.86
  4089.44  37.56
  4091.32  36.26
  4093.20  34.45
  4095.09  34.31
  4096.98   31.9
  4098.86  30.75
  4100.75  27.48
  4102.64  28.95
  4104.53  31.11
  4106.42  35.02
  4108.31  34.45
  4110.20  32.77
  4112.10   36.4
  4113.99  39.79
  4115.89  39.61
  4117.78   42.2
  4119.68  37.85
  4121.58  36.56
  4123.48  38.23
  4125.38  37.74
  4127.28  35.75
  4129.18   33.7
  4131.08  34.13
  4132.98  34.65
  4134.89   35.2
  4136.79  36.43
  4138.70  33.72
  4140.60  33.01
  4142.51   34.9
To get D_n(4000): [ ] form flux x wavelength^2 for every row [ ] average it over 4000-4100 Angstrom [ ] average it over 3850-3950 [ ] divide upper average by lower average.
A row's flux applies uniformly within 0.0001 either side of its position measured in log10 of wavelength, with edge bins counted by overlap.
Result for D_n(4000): 1.67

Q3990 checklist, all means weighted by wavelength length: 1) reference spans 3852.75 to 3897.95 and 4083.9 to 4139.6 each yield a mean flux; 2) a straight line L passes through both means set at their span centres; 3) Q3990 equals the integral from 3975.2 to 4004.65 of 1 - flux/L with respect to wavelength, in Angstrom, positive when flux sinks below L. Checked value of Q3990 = -3.5 Angstrom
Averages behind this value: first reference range 23.6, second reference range 35.1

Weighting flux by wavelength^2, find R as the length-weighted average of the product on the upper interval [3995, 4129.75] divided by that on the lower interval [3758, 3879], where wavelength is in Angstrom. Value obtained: 1.84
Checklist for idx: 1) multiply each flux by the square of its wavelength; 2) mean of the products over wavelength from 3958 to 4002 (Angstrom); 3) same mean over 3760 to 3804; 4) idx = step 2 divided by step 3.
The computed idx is 1.33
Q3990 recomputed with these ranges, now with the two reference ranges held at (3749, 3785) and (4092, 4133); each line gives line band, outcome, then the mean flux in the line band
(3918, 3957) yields 7.8 Angstrom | 22.8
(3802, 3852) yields 5.9 Angstrom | 21.6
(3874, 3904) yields 4.0 Angstrom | 23.2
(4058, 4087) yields -2.5 Angstrom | 36.3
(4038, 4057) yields -2.9 Angstrom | 37.5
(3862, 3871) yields -0.1 Angstrom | 26.3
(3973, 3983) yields 1.6 Angstrom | 25.3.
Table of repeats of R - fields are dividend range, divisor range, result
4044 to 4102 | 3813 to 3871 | 1.83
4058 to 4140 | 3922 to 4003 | 1.52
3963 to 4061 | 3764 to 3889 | 1.65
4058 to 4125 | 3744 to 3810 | 1.90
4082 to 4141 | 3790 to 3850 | 1.92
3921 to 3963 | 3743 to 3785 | 1.15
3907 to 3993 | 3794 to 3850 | 1.23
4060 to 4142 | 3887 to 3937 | 1.63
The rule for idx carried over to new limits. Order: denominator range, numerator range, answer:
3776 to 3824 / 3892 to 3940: 1.11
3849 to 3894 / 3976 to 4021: 1.59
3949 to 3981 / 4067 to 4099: 1.69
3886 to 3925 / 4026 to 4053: 1.53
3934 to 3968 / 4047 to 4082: 1.71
